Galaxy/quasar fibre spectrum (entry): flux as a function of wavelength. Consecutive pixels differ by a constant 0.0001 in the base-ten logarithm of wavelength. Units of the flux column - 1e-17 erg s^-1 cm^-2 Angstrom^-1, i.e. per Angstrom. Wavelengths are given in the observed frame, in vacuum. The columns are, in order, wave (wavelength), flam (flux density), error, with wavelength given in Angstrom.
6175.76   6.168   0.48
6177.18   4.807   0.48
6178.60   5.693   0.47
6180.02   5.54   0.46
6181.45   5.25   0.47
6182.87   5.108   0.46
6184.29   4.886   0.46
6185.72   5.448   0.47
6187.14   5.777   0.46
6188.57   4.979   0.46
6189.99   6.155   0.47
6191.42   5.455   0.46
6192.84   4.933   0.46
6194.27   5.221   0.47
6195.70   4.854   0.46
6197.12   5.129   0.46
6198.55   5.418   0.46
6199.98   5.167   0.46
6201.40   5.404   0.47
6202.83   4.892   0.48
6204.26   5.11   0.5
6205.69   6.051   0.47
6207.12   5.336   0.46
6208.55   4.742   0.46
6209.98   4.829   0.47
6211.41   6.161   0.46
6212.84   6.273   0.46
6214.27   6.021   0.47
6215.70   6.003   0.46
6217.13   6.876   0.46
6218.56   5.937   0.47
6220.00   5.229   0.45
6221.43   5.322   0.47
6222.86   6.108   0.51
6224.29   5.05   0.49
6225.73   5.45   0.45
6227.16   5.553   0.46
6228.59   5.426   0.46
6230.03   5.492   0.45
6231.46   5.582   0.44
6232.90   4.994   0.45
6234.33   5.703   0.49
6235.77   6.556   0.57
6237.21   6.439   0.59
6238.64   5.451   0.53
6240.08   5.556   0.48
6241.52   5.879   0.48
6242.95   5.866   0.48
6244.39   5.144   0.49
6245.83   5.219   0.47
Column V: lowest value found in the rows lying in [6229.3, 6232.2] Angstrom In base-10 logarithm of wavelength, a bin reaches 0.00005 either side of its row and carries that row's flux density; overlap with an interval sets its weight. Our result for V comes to 5.492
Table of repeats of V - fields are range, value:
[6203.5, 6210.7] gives 4.742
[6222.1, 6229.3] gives 5.05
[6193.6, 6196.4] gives 4.854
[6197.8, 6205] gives 4.892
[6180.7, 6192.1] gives 4.886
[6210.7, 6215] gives 6.021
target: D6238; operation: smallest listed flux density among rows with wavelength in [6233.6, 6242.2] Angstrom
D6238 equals 5.451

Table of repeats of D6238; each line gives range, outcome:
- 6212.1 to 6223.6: 5.229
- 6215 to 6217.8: 6.003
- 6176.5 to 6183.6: 4.807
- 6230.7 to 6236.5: 4.994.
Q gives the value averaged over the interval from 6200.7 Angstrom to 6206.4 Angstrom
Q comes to 5.36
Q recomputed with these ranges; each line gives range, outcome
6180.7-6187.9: 5.29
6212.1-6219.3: 6.22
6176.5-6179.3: 5.26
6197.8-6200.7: 5.3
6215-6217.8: 6.44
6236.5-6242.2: 5.83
